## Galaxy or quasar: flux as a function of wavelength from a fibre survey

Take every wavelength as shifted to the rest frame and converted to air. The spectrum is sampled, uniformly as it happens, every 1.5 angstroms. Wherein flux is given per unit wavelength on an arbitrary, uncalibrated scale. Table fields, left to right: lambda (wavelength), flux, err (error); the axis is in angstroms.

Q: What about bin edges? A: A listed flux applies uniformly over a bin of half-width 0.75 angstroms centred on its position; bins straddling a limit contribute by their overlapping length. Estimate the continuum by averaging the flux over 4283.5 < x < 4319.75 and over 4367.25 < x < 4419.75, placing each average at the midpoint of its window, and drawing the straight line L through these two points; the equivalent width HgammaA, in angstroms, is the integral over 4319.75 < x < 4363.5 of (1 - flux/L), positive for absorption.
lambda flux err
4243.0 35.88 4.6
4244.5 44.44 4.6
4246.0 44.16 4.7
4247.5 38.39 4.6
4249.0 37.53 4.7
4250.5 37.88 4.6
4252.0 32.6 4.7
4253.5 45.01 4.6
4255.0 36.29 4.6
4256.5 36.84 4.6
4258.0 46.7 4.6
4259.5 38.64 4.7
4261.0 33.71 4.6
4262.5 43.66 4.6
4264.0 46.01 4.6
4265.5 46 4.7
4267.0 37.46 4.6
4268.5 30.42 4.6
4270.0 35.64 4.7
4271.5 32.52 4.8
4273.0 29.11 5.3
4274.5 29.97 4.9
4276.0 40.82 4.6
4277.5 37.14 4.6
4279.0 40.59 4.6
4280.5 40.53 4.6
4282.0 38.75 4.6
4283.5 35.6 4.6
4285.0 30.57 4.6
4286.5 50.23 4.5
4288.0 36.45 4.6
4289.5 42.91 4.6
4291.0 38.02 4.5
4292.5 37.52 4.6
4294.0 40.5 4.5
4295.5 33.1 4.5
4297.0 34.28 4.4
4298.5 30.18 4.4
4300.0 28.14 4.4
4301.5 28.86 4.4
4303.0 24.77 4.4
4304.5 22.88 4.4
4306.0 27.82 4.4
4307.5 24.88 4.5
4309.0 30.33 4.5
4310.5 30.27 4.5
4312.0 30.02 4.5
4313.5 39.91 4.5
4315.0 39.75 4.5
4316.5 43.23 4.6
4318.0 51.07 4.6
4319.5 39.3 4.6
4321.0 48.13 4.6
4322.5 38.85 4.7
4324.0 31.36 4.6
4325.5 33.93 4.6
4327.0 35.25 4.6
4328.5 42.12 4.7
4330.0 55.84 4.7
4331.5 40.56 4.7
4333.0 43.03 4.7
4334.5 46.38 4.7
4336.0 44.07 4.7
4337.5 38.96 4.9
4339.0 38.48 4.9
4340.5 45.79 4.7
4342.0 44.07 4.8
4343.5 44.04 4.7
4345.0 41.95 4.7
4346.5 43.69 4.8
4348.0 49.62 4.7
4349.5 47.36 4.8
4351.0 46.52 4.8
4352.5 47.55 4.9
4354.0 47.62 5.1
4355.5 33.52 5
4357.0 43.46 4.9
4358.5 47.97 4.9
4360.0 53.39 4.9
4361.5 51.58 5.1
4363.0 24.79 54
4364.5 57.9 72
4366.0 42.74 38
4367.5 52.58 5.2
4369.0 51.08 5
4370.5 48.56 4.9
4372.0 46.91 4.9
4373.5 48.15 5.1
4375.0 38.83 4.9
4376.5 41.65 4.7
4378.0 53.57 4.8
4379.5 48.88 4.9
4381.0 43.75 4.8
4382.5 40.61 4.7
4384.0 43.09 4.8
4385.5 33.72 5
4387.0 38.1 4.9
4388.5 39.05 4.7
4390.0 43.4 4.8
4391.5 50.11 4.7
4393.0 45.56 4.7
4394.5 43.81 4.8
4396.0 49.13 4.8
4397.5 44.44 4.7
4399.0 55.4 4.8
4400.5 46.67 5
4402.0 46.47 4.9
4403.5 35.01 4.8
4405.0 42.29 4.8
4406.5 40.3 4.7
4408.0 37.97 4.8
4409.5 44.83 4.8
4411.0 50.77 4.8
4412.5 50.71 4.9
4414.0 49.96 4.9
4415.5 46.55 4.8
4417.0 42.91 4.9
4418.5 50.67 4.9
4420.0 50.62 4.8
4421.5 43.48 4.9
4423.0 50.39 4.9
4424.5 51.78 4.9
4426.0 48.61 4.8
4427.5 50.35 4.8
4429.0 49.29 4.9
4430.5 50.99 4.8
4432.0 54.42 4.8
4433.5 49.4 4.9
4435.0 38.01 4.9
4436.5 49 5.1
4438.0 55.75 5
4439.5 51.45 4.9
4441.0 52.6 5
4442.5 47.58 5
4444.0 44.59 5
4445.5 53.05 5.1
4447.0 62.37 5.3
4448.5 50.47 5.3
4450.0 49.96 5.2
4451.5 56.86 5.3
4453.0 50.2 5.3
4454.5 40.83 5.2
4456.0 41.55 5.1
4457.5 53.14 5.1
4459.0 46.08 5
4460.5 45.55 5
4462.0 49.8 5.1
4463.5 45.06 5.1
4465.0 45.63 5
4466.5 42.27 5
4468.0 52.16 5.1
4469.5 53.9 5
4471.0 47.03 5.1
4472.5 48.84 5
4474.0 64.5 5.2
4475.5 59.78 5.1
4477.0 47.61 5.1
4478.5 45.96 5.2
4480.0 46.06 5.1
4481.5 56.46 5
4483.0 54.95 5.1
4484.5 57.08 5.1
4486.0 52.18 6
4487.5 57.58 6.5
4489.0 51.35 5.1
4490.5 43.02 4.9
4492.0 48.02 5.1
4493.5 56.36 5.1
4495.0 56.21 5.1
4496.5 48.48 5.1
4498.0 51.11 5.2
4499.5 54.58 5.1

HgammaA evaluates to -4.3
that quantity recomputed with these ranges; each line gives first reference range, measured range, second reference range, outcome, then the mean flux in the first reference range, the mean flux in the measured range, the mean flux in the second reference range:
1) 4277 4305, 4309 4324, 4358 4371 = 0.2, 35.4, 39.1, 47.8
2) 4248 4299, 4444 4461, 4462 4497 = -0.1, 37.8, 49.8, 51.3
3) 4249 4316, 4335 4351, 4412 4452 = -0.9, 35.8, 44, 50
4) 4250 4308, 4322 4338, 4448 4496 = -0.5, 36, 41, 50.5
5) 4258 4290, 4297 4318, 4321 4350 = 4.6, 38.1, 31.7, 42.5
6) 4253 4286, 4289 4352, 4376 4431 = 3.8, 37.9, 38.5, 45.8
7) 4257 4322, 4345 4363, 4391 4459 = -1.5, 36.4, 45.5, 48.2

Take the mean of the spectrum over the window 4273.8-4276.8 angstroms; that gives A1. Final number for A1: 35.5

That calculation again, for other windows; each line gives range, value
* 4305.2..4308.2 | 26.3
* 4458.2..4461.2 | 45.9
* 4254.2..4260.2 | 39.7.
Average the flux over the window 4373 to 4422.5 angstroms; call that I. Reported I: 44.9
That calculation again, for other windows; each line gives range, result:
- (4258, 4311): 35.3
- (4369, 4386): 44.8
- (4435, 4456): 50.3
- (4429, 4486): 50.3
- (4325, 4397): 44.5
